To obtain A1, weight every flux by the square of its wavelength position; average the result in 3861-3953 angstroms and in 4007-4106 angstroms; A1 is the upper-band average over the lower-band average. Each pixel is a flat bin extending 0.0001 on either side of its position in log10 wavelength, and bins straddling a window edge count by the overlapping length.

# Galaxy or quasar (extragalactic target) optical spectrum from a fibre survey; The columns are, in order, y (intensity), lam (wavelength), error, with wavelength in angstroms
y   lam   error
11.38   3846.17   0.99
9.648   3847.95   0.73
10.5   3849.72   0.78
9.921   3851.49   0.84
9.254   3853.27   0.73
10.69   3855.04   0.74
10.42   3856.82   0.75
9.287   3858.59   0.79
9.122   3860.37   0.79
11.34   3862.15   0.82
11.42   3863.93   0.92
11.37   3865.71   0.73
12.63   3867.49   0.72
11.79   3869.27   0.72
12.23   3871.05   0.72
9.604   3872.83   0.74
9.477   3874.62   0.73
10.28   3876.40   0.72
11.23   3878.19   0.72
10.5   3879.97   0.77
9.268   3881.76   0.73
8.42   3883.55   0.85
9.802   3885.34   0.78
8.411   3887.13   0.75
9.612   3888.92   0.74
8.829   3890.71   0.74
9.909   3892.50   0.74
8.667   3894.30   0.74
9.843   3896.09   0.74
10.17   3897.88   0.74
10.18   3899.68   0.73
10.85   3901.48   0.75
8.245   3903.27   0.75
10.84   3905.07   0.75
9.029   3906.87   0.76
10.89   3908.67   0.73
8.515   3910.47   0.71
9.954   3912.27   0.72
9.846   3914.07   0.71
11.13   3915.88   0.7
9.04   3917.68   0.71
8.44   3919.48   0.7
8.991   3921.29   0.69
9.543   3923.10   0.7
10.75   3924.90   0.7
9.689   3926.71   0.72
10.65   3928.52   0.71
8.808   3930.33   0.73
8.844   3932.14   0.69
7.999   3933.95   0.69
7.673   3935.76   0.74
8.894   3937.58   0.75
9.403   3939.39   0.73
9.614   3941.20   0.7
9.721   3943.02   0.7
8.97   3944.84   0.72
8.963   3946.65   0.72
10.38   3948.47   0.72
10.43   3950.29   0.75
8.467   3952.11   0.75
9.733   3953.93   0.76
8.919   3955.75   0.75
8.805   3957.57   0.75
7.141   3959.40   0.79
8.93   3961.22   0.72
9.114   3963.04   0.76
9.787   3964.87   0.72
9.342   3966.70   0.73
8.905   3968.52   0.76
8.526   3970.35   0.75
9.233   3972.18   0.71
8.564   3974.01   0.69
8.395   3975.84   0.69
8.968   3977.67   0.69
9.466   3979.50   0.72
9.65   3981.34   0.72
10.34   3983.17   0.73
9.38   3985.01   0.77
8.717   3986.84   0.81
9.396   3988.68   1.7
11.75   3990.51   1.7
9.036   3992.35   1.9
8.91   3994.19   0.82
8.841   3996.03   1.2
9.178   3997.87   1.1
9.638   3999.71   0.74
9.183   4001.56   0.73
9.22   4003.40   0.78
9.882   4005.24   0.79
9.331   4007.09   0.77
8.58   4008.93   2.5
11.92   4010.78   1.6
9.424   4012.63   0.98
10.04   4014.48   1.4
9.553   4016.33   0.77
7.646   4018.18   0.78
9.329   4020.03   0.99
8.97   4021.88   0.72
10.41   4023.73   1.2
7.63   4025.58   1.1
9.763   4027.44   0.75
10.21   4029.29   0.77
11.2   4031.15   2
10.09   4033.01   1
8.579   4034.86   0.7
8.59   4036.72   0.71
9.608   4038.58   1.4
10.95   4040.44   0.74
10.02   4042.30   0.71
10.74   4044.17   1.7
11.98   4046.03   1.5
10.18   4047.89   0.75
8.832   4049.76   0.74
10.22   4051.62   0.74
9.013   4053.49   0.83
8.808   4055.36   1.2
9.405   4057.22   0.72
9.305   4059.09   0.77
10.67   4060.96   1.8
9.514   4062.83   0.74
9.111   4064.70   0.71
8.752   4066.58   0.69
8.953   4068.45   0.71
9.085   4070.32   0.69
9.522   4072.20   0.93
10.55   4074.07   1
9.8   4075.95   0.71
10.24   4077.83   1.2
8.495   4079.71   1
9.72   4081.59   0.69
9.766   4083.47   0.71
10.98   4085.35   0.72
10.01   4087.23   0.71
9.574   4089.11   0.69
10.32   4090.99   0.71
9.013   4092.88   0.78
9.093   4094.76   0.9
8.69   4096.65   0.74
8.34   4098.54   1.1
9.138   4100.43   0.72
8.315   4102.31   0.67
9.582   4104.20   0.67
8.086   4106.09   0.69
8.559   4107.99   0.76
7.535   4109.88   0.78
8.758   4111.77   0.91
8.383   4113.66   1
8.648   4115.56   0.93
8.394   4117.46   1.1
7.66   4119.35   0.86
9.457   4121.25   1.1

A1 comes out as 1.1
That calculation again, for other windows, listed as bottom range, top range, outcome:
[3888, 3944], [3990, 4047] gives 1.07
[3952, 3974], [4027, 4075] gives 1.14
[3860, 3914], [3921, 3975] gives 0.94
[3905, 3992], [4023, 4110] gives 1.08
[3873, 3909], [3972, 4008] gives 1.01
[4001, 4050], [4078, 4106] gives 0.99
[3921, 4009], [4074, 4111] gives 1.07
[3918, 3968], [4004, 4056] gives 1.10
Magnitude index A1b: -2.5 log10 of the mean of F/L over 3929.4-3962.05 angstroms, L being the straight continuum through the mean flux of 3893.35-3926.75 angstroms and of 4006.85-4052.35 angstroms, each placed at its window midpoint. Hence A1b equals 0.09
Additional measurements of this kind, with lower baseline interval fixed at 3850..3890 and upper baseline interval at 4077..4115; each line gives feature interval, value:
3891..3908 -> 0.043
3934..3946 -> 0.109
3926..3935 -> 0.091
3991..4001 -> 0.046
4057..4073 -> -0.010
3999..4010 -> 0.029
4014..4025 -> 0.030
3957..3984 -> 0.087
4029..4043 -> -0.052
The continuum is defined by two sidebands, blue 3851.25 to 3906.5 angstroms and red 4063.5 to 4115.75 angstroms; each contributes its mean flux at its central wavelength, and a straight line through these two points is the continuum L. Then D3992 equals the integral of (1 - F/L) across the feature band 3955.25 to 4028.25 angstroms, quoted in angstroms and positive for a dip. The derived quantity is 2.8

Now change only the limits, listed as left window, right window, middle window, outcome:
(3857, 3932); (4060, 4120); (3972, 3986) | 0.5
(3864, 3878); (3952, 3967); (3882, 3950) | 3.5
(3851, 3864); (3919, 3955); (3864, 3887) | -1.3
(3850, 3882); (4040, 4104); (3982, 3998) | 0.8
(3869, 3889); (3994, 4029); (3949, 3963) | 1.0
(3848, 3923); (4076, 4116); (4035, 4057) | -1.2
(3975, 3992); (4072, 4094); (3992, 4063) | 0.5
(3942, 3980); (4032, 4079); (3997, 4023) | -0.1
